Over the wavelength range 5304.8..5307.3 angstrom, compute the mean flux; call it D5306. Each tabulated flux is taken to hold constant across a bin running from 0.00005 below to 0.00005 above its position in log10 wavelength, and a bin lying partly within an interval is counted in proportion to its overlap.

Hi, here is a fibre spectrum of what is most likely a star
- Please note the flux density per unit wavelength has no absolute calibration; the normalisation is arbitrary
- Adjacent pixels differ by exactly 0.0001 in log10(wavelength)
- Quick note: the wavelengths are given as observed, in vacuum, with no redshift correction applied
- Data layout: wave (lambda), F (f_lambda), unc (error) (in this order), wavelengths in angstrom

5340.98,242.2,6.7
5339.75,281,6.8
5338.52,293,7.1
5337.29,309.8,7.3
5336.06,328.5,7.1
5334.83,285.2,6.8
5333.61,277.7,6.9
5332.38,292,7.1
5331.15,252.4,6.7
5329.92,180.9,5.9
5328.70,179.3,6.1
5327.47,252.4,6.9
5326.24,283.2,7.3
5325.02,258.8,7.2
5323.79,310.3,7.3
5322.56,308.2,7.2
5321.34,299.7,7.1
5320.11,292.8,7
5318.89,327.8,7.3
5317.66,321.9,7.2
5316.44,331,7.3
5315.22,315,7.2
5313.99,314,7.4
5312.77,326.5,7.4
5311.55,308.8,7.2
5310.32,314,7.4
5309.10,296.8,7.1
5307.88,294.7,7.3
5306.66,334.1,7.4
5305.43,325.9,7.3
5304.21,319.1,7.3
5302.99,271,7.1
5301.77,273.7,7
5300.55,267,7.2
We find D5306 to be 329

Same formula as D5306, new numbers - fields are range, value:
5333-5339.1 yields 299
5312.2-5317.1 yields 322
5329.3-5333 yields 242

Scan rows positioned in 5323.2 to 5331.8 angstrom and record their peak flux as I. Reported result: 310.3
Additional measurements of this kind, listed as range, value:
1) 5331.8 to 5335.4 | 292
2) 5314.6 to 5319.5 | 331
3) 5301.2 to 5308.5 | 334.1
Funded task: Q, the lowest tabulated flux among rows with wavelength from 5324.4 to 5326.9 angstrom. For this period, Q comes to 258.8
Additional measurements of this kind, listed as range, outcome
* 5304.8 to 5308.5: 294.7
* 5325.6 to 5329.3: 179.3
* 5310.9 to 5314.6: 308.8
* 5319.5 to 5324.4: 292.8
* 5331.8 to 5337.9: 277.7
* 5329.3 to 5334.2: 180.9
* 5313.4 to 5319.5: 314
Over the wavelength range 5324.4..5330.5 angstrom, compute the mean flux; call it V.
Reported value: 231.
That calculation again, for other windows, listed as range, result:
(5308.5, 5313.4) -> 312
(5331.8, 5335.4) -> 285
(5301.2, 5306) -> 298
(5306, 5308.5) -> 314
